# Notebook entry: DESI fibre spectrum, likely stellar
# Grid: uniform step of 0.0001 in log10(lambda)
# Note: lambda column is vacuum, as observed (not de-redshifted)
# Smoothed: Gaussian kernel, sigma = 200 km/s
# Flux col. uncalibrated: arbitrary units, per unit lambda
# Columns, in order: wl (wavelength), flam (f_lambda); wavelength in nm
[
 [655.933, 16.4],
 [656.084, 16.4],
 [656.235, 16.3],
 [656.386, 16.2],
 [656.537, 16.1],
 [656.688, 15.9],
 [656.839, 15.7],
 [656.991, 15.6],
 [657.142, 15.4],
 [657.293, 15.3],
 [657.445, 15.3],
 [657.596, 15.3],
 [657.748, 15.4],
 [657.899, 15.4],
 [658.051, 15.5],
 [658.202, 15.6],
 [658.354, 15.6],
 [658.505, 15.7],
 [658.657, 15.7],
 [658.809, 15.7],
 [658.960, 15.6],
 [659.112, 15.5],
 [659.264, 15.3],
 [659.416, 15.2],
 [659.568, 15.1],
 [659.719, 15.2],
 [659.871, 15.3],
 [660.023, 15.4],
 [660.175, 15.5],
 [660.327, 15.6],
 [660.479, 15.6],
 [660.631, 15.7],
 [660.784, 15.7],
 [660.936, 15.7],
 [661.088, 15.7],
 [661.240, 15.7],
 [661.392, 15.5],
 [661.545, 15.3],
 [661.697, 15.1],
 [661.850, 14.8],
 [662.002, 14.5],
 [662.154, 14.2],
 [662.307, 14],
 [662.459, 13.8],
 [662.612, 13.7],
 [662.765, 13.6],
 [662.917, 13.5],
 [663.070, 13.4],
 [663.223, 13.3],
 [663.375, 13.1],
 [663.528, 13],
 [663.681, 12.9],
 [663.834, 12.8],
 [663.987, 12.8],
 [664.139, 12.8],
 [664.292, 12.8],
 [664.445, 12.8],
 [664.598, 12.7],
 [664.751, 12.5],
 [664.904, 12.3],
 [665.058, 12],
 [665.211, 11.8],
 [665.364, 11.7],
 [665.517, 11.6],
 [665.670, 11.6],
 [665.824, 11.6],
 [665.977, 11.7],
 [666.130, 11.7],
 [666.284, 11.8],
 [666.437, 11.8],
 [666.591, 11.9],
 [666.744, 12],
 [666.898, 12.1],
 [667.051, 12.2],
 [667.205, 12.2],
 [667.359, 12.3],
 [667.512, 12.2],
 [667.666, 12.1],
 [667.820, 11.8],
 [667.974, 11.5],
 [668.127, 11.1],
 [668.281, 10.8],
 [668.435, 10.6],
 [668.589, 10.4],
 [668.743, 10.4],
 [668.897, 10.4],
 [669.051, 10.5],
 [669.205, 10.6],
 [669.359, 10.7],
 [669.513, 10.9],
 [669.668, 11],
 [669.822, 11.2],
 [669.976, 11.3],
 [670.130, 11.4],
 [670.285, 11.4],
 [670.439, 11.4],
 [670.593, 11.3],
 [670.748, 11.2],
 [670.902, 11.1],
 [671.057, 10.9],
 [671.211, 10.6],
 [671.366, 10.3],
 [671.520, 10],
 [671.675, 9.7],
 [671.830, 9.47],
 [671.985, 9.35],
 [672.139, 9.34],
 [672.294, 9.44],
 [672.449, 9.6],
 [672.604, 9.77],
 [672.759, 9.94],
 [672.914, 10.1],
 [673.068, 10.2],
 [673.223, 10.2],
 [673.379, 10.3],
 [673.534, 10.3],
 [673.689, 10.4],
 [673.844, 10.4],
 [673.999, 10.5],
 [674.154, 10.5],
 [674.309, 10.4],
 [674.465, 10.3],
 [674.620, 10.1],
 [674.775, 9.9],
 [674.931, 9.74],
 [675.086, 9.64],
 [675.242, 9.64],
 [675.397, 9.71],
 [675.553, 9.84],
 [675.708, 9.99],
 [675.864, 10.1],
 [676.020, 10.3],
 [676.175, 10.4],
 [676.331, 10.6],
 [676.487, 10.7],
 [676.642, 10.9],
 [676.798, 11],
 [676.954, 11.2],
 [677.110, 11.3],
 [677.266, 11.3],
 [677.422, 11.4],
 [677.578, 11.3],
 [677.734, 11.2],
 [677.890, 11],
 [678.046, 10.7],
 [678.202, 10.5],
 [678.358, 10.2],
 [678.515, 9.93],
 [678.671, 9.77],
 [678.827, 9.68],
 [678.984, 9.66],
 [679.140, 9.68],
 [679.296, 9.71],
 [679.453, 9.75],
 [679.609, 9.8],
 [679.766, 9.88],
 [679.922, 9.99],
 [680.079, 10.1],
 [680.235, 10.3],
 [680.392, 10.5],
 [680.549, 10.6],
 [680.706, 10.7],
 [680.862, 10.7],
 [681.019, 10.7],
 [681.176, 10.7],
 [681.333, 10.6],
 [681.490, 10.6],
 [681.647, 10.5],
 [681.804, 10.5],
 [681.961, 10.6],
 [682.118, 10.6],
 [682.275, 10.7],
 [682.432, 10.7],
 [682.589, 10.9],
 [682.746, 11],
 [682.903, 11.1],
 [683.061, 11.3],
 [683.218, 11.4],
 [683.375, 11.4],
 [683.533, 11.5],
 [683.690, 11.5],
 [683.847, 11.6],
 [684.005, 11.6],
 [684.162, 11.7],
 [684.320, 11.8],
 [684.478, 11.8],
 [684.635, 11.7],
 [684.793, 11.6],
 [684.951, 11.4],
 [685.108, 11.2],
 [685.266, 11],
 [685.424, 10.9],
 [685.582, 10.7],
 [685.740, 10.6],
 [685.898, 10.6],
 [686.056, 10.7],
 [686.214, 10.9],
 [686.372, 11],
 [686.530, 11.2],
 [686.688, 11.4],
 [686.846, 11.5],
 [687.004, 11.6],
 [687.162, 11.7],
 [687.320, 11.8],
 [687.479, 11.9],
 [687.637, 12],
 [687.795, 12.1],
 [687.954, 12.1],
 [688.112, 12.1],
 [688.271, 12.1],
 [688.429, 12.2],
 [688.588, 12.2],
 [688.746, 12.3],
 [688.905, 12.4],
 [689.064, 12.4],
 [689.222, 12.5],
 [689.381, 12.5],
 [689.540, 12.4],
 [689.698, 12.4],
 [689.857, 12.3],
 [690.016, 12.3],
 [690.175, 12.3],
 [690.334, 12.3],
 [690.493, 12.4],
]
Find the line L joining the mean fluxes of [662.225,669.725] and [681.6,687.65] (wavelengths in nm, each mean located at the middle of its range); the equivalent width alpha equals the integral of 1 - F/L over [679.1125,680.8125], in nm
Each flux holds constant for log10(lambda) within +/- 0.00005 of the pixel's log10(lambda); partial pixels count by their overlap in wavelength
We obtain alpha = 0.195 nm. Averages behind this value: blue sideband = 12.1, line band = 10.1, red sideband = 11.2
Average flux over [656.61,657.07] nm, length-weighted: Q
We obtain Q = 15.7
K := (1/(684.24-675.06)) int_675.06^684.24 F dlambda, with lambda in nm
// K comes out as 10.6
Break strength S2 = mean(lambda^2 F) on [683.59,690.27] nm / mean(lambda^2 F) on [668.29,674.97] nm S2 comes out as 1.18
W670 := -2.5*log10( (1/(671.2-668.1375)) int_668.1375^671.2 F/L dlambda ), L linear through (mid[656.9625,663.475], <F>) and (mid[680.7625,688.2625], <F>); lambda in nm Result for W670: 0.23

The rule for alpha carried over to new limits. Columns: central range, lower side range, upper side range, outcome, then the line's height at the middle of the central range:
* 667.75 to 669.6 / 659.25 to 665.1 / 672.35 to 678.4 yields 0.229 nm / 12.3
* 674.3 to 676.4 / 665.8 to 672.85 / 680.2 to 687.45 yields 0.187 nm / 11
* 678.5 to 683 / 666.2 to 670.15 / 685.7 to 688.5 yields 0.441 nm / 11.5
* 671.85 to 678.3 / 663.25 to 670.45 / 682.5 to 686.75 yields 0.669 nm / 11.5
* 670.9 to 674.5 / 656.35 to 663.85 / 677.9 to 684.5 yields 0.663 nm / 12.4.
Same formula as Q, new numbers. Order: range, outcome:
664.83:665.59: 11.9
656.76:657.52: 15.5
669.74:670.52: 11.3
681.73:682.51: 10.6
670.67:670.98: 11.1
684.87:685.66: 11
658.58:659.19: 15.6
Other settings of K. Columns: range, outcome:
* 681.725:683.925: 11.1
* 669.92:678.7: 10.4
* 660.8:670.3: 12.5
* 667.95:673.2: 10.5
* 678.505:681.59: 10.2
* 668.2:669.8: 10.6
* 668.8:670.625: 11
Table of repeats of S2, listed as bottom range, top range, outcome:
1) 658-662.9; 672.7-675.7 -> 0.69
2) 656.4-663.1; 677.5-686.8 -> 0.76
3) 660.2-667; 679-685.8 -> 0.86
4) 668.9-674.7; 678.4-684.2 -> 1.04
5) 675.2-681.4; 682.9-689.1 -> 1.14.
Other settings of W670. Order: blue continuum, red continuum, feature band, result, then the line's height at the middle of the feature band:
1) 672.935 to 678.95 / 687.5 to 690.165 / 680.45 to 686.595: 0.04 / 11.5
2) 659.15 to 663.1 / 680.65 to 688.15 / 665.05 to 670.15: 0.21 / 13.9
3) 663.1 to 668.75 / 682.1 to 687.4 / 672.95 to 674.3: 0.13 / 11.7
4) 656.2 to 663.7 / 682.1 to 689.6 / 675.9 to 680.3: 0.20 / 12.6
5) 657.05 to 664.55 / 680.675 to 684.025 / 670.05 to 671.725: 0.19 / 12.9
